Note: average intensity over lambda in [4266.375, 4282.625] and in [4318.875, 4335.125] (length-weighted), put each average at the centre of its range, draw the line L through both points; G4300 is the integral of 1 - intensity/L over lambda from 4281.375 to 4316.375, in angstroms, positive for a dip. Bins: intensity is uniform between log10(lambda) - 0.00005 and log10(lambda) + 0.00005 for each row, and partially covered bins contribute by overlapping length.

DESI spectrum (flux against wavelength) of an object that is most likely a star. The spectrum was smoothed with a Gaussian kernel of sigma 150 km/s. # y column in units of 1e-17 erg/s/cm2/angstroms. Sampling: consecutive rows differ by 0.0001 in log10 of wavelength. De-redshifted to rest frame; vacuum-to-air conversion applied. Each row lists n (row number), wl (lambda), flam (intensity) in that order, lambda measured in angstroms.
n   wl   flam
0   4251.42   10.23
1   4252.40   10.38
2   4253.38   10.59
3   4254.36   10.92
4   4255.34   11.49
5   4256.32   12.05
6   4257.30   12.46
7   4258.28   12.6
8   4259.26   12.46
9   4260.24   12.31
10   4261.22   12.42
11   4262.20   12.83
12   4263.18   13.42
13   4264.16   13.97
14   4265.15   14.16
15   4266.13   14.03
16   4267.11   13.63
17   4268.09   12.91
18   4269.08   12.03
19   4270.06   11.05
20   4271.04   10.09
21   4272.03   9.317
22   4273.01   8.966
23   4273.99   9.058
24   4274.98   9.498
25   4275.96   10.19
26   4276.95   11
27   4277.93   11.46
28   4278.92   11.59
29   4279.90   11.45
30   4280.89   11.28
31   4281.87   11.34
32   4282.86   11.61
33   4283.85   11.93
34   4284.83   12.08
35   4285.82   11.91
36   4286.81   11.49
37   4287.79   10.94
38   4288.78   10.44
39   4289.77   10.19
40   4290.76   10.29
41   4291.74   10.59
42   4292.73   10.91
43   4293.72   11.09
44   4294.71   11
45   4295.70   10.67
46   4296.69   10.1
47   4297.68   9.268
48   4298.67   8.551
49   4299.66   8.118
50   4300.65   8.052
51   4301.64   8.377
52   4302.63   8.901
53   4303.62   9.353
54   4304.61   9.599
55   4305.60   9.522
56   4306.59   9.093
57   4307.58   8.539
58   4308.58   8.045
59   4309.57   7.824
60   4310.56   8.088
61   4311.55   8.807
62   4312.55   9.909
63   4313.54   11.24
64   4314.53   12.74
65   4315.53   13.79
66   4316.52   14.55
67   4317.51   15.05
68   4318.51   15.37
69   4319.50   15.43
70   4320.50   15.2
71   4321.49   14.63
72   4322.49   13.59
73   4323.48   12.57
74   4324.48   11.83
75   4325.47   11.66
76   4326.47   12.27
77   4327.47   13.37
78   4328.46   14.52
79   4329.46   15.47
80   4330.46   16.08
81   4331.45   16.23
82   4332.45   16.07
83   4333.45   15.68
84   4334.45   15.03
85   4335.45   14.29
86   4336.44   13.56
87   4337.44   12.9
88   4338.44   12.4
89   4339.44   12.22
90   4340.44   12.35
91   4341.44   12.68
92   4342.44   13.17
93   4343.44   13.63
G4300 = 6.5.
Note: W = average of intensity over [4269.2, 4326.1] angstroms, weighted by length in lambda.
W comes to 10.9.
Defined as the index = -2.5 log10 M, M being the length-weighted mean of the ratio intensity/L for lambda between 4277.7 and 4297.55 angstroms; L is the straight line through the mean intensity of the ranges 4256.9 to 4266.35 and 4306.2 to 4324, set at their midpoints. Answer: 0.13 mag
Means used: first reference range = 13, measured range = 11.1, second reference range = 11.9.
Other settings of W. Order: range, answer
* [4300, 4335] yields 12.2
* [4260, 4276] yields 11.8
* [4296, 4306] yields 9.01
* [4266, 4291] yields 11.1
